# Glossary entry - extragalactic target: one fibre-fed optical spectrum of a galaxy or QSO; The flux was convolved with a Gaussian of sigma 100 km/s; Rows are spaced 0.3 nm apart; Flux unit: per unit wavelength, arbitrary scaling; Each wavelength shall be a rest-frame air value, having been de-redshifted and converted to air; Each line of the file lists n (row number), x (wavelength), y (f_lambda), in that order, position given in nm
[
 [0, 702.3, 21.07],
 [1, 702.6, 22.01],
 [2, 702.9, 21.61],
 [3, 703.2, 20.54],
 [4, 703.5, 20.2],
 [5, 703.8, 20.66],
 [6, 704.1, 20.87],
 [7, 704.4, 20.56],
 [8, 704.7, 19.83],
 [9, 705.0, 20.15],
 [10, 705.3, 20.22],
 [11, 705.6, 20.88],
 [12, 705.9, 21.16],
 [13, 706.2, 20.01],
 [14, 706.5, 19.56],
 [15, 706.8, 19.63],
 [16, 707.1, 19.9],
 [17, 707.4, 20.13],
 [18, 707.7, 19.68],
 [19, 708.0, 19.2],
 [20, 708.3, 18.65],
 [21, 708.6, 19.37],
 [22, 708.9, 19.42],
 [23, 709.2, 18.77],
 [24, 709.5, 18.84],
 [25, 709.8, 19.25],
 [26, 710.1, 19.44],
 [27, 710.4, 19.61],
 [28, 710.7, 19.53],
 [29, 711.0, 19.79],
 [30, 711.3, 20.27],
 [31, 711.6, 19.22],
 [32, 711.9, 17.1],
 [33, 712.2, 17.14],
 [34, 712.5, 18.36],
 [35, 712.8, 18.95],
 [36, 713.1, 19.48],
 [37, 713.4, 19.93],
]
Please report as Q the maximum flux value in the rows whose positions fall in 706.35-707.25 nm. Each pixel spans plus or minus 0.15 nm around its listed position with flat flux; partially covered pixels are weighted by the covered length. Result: 19.9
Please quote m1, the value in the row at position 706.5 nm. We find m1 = 19.56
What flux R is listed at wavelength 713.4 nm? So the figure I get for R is 19.93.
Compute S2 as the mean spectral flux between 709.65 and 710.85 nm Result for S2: 19.5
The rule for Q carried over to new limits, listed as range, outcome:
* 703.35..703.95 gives 20.66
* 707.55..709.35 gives 19.68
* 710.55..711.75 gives 20.27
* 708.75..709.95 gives 19.42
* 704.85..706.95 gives 21.16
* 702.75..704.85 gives 21.61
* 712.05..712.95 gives 18.95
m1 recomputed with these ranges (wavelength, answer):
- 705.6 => 20.88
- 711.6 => 19.22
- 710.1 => 19.44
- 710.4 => 19.61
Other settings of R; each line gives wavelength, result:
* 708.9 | 19.42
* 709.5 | 18.84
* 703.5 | 20.2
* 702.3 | 21.07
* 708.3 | 18.65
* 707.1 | 19.9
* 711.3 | 20.27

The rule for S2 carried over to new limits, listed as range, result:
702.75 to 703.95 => 20.8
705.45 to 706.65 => 20.4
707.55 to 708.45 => 19.2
